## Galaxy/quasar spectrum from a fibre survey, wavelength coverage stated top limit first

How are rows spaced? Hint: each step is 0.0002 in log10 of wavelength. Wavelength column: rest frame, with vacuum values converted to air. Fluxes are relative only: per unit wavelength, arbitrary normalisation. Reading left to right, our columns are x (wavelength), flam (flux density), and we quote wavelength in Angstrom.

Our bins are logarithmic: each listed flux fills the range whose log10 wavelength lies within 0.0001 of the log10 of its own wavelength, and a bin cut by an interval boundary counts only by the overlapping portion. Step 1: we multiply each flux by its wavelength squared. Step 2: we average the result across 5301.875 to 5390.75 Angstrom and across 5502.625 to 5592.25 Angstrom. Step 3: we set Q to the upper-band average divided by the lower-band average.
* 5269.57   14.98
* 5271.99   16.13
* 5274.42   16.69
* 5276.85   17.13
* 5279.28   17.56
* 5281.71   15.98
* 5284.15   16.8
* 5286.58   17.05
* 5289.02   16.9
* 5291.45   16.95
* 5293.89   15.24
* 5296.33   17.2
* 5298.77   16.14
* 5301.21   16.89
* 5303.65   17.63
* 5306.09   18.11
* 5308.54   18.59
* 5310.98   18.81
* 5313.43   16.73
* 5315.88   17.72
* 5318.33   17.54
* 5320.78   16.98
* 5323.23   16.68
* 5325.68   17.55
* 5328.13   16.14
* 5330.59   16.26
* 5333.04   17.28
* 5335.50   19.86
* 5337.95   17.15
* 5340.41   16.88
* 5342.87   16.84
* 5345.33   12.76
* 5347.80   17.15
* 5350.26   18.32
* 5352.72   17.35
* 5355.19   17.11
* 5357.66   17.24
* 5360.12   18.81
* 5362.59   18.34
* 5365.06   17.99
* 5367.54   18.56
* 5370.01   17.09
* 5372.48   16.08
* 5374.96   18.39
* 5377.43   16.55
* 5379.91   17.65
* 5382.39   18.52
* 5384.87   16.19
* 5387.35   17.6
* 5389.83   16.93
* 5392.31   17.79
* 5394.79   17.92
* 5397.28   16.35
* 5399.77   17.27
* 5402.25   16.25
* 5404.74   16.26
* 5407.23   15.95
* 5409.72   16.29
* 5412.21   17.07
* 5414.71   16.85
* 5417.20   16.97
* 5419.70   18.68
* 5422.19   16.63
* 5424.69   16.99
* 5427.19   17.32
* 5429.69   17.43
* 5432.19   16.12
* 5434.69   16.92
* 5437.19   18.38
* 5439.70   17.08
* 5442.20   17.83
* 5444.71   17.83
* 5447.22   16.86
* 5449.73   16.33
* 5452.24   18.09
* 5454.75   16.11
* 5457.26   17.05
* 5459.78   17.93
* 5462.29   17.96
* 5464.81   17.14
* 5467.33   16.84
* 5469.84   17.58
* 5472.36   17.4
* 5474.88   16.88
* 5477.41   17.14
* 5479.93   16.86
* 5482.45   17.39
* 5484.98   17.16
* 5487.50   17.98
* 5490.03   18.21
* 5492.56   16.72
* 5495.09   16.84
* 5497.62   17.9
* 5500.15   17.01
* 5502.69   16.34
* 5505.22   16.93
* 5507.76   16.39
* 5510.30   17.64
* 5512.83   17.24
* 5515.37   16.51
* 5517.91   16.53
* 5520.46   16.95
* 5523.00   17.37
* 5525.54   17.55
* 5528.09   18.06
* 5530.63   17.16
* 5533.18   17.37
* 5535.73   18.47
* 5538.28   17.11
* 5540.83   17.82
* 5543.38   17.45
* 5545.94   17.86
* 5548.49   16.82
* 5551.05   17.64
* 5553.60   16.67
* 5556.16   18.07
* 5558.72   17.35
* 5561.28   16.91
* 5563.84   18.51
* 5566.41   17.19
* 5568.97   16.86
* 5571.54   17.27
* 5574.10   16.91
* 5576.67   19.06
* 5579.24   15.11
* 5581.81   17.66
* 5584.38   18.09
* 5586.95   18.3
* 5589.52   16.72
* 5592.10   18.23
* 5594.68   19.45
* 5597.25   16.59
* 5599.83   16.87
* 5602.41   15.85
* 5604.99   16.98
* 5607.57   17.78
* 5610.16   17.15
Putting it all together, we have 1.07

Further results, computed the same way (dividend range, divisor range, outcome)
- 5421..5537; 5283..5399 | 1.05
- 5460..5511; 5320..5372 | 1.05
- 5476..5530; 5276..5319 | 1.08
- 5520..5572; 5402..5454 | 1.07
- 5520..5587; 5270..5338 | 1.12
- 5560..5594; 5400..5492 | 1.07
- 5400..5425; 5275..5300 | 1.06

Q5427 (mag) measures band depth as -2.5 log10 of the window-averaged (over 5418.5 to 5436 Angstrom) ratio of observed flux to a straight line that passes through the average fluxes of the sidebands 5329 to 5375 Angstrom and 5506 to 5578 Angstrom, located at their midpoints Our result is 0.011 mag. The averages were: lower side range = 17.3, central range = 17.2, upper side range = 17.4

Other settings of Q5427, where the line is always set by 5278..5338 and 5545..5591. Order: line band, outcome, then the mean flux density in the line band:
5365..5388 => -0.01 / 17.4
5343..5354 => 0.05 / 16.4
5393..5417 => 0.03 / 16.7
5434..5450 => -0.01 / 17.4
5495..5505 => 0.02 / 17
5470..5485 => 0.01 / 17.2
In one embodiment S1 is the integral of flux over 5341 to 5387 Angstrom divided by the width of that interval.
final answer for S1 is 17.3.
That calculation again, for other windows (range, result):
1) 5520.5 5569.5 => 17.5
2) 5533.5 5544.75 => 17.7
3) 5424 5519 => 17.2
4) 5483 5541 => 17.3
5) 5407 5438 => 17.1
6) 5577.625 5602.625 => 17.4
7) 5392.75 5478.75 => 17.1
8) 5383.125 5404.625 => 17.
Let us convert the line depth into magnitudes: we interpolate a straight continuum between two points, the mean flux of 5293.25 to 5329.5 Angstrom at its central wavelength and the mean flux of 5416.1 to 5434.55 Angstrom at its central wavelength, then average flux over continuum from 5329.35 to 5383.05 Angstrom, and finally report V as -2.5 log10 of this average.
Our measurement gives -0.01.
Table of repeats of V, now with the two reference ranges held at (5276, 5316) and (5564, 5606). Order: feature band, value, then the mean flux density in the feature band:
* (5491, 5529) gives 0.01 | 17.1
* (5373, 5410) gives 0.01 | 17.1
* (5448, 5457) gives 0.02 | 16.9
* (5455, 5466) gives -0.01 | 17.4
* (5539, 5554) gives -0.01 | 17.4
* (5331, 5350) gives 0.02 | 16.9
